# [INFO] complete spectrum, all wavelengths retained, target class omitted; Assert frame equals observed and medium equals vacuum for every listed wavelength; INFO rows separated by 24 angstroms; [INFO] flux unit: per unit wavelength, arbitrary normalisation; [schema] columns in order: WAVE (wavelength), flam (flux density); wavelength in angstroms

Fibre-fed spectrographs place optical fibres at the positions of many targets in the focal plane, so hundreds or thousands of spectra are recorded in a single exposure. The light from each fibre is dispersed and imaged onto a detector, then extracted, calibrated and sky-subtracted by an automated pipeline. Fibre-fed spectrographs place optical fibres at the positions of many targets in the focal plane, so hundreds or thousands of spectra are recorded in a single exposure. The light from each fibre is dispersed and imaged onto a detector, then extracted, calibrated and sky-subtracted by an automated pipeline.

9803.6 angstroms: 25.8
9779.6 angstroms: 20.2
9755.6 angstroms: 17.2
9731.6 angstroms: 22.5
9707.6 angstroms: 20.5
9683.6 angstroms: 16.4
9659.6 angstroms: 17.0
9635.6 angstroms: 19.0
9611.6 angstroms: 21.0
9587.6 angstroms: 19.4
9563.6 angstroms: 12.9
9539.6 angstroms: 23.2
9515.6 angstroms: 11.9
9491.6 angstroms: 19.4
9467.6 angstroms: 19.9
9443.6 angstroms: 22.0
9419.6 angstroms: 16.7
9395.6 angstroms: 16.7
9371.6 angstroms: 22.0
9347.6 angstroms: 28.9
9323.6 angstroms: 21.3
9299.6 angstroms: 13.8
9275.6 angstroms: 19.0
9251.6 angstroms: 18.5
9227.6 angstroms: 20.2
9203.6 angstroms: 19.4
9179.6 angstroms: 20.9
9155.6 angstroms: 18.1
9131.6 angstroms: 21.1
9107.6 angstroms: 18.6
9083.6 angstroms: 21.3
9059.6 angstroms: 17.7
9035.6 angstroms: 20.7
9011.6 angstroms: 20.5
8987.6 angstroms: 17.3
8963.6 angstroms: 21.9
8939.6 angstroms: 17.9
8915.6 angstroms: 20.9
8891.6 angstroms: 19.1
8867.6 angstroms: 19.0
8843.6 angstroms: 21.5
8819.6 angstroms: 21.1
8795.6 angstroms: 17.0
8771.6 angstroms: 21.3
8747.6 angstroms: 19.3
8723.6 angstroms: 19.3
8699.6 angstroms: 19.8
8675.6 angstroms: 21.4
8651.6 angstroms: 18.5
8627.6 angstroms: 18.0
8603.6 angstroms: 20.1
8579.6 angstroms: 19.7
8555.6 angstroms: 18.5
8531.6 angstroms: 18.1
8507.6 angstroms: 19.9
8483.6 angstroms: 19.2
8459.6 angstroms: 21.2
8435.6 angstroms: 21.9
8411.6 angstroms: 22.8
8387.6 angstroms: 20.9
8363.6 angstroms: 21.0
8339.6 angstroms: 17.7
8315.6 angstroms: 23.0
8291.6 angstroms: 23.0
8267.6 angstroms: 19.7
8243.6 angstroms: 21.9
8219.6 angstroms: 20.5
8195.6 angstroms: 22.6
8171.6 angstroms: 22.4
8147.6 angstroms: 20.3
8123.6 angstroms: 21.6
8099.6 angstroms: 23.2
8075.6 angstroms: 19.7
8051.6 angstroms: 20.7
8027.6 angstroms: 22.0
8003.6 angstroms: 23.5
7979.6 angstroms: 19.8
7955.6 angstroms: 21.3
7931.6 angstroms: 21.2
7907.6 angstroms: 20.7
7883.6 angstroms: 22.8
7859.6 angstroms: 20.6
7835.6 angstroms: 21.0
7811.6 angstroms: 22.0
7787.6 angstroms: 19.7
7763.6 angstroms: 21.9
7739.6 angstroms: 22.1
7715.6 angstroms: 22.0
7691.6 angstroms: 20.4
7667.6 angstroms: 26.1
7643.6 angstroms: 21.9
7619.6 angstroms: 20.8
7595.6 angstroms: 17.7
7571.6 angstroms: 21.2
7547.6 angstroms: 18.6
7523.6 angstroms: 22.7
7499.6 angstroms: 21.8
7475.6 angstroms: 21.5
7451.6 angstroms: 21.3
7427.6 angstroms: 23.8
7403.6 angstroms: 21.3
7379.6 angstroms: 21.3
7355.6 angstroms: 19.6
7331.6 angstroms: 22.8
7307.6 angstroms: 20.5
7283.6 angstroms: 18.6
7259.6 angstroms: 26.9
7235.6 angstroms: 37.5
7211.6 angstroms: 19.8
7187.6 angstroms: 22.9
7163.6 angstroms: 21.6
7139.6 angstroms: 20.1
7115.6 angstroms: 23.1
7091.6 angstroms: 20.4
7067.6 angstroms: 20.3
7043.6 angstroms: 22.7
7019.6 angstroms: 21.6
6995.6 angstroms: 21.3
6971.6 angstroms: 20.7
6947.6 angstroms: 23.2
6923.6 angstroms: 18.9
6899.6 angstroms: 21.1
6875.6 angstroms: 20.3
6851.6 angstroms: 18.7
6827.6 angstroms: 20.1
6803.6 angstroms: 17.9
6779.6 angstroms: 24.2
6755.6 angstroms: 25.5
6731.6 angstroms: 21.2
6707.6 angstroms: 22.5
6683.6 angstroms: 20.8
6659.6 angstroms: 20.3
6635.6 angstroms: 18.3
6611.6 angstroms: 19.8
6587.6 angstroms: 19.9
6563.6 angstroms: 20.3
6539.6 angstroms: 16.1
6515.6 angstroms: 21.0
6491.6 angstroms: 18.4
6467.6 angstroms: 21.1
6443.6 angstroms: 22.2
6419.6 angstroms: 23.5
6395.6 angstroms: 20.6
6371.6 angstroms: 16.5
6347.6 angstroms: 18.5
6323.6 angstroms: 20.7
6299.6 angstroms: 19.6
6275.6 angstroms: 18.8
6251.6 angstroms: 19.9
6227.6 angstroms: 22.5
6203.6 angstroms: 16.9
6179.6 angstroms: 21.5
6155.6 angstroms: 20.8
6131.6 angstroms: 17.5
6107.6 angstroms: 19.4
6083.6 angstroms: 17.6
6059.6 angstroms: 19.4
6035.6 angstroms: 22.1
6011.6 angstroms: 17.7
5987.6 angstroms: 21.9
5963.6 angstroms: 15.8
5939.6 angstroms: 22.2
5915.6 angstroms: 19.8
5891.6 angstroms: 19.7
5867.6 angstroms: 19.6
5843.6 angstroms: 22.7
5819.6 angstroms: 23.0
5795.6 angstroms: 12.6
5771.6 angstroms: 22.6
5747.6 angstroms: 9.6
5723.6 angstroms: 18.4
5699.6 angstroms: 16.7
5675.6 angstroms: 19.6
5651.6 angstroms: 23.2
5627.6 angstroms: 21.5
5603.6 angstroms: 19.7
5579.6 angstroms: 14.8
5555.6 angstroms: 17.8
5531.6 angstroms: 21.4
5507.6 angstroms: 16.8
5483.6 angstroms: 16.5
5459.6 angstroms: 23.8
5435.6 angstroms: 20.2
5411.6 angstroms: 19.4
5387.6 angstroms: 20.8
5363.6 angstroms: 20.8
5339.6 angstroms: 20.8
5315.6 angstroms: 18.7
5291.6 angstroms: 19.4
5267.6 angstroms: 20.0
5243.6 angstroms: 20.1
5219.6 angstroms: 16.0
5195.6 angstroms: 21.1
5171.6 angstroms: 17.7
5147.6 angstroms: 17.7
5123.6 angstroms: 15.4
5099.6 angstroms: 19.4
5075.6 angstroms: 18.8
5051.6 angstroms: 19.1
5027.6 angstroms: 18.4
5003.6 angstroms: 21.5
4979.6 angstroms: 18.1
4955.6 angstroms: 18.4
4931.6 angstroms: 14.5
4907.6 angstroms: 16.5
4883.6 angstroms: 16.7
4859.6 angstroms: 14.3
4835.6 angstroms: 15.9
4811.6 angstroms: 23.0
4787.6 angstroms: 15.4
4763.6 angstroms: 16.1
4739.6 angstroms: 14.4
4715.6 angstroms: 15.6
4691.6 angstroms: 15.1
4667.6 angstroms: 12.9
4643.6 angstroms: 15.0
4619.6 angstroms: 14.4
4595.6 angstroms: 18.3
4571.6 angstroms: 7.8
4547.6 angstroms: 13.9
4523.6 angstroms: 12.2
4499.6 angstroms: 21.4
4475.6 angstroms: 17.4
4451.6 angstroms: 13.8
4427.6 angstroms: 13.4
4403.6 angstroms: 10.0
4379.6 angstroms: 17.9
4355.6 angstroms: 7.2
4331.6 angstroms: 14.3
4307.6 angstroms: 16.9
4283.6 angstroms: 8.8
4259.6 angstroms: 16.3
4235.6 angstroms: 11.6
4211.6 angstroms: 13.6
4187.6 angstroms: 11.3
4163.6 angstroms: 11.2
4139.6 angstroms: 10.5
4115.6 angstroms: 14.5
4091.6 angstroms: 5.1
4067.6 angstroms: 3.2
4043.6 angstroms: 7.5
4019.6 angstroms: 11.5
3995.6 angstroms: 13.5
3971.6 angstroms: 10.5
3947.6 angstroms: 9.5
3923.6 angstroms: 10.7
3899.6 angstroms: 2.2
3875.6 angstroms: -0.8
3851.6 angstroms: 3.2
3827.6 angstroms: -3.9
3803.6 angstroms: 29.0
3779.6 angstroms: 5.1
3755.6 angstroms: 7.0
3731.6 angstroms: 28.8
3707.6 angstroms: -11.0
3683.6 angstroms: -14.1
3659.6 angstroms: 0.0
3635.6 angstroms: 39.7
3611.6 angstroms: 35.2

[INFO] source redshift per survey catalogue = 0.10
